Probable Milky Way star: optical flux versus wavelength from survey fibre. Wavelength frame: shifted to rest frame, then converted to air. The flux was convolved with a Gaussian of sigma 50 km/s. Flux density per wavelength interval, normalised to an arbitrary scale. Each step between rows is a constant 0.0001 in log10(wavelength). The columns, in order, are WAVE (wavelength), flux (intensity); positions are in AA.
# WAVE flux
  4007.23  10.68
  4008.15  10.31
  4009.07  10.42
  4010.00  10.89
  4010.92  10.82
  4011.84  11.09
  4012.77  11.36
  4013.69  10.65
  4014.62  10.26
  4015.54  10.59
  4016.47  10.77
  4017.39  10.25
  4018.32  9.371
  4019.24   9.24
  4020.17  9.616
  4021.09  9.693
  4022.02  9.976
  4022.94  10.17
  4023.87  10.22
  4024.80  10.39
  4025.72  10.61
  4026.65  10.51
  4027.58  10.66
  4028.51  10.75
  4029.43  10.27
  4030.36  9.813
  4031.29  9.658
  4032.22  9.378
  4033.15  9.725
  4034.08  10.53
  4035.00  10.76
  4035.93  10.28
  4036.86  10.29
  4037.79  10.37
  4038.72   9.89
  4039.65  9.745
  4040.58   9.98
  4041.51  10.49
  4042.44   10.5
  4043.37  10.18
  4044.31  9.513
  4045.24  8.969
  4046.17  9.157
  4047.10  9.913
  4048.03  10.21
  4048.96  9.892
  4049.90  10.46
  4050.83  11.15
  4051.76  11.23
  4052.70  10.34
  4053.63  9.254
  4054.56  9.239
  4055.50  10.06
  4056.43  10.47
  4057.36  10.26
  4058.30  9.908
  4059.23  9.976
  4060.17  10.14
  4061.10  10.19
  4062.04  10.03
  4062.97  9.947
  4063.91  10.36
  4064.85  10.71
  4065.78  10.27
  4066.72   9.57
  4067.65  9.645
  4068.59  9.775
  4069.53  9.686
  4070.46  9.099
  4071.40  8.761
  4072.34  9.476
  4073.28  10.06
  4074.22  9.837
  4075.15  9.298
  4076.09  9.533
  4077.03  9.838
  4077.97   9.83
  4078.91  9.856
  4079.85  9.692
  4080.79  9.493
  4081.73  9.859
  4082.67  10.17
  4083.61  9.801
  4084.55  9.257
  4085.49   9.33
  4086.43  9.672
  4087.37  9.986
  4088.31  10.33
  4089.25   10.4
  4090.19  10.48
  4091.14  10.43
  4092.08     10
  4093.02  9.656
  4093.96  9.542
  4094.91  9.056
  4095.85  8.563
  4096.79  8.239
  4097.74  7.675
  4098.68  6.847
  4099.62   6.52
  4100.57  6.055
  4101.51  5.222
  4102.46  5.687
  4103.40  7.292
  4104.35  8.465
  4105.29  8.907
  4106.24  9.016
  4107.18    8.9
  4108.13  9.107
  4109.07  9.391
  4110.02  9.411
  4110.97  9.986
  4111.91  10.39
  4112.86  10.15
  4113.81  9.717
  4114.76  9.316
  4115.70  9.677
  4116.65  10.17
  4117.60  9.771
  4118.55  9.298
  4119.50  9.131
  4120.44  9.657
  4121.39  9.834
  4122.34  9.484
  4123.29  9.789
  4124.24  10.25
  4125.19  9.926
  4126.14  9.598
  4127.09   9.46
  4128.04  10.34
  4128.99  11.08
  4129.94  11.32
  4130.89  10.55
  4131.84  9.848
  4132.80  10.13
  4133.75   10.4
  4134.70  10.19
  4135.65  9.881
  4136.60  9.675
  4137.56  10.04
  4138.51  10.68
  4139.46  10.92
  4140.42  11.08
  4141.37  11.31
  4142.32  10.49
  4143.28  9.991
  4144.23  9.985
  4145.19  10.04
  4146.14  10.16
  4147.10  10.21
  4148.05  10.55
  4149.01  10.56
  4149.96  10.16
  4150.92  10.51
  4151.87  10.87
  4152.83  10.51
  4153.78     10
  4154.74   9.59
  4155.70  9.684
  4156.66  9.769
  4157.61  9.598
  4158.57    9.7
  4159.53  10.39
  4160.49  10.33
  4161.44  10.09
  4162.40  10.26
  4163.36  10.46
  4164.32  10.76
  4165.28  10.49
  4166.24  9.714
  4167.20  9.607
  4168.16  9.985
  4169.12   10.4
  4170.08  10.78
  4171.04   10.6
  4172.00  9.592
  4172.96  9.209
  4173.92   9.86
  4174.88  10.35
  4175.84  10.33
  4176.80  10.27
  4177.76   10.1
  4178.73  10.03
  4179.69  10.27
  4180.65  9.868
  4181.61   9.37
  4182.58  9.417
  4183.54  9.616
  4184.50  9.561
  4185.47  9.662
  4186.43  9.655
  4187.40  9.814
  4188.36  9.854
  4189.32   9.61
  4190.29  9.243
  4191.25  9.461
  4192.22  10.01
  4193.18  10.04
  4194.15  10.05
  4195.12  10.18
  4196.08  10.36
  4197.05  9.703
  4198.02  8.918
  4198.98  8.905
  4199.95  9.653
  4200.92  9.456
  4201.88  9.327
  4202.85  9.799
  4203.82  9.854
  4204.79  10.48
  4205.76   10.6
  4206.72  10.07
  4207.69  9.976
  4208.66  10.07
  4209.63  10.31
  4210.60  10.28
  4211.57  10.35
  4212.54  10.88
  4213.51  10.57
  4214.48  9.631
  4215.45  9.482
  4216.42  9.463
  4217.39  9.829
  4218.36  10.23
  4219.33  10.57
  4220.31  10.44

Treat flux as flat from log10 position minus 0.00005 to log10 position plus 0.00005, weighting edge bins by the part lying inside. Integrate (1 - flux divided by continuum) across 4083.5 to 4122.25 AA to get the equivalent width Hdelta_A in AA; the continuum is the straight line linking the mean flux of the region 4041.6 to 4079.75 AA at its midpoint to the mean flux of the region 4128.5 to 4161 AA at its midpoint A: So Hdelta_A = 4.1 AA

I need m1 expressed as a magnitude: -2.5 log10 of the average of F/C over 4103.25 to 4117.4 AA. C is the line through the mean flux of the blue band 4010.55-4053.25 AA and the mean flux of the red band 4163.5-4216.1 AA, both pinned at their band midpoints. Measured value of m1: 0.077 mag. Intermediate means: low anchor 10.2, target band 9.38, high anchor 9.94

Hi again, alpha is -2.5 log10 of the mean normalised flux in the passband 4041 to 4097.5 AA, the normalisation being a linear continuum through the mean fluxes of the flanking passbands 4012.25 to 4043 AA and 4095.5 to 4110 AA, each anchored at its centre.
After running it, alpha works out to -0.12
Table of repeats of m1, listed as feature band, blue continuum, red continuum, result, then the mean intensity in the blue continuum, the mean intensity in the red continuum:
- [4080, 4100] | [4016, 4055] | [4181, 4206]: 0.07 mag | 10.1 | 9.71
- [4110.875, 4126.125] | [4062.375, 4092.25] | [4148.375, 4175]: 0.02 mag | 9.83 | 10.1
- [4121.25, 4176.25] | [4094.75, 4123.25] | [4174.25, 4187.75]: -0.09 mag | 8.71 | 9.88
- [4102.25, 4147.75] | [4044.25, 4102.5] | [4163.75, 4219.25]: -0.01 mag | 9.52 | 9.94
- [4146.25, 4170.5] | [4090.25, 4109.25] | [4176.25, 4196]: -0.10 mag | 8.26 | 9.82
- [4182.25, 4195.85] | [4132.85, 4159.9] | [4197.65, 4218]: 0.03 mag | 10.2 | 9.91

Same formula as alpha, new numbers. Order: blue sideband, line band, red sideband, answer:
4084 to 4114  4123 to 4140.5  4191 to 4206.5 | -0.12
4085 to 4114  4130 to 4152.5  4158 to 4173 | -0.08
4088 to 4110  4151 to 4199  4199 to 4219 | -0.05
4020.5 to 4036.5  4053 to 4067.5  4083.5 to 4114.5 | -0.05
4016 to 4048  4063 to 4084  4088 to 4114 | -0.06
